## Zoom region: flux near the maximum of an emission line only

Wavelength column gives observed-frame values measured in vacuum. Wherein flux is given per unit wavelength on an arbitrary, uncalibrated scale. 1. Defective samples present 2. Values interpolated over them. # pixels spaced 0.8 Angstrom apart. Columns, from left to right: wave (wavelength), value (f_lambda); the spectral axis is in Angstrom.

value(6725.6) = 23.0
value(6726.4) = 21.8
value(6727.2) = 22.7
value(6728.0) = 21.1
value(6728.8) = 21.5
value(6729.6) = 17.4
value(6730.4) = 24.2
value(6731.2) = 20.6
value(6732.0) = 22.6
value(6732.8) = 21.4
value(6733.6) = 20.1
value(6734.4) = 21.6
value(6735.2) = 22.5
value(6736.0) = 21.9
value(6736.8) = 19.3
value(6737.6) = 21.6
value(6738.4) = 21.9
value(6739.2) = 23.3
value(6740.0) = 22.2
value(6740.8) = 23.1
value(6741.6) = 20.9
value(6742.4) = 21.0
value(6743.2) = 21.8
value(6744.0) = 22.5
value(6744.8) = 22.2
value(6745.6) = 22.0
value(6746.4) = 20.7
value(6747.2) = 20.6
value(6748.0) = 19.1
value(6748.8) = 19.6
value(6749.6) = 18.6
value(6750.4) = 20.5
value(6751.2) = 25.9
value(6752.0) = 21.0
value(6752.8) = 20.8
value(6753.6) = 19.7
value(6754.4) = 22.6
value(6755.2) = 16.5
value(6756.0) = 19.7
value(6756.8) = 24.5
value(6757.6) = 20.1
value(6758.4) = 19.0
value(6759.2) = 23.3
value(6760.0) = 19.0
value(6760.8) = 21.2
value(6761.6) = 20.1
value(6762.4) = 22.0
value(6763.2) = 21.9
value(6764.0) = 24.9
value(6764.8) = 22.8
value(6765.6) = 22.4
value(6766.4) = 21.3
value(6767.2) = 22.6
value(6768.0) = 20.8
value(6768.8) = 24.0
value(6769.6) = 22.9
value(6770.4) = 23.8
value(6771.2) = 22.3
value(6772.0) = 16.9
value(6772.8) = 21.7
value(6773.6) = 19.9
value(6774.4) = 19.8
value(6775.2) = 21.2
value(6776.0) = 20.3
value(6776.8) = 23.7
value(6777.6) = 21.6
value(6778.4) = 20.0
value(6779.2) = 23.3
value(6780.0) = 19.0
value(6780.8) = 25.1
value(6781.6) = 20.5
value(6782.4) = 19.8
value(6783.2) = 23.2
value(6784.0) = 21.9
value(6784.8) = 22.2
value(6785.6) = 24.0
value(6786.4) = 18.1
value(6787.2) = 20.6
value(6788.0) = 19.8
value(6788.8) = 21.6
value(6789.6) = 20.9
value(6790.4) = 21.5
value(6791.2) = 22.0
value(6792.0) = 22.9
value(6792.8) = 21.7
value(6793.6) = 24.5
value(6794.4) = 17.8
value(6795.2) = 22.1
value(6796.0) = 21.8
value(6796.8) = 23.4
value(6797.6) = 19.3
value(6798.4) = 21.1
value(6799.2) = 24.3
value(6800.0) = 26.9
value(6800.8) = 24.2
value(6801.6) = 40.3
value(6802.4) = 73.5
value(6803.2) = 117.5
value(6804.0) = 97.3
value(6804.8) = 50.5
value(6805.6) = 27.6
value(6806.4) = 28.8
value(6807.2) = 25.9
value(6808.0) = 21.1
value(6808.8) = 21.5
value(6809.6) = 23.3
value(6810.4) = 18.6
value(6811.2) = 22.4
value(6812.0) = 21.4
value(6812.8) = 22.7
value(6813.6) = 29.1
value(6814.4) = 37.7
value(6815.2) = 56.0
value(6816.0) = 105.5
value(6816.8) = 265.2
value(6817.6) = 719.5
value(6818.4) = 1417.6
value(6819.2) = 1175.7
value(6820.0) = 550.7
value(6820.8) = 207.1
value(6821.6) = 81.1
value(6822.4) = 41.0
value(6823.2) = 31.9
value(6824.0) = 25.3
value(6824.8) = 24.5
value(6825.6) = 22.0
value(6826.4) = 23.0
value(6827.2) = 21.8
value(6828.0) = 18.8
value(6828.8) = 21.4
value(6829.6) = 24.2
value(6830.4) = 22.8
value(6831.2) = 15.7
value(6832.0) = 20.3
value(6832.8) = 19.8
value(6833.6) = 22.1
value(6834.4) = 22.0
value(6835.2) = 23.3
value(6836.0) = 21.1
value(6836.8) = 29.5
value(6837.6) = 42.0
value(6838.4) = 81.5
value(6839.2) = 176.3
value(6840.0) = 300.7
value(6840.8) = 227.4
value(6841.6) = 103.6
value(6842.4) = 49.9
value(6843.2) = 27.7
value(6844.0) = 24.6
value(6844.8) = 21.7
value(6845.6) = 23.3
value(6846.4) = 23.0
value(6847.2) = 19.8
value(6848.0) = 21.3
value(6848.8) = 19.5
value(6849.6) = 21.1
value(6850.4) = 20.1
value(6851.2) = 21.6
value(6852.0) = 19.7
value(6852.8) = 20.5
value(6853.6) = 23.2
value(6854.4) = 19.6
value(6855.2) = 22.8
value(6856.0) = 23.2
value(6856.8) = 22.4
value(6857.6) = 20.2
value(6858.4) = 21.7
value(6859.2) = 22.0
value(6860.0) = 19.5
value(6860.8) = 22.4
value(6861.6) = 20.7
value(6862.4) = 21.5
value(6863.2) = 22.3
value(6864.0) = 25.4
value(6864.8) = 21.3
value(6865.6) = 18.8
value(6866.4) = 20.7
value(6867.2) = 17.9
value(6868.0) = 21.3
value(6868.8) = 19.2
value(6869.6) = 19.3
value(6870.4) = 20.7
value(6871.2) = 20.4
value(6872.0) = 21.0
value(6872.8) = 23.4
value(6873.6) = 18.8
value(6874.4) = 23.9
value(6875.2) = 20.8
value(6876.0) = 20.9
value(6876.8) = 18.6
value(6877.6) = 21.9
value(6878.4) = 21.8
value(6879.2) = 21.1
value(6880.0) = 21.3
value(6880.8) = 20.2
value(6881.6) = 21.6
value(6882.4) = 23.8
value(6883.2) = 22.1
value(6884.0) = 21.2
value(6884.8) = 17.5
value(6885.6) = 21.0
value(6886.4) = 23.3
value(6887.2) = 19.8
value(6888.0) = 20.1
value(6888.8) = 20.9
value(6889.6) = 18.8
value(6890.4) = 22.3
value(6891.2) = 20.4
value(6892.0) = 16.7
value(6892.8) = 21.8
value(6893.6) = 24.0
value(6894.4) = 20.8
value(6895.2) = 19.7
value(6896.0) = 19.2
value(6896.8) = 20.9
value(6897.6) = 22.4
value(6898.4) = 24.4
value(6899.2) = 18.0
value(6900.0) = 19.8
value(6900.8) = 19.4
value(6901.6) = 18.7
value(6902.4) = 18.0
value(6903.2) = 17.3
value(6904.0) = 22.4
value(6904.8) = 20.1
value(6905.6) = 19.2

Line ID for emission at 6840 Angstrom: [N II]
